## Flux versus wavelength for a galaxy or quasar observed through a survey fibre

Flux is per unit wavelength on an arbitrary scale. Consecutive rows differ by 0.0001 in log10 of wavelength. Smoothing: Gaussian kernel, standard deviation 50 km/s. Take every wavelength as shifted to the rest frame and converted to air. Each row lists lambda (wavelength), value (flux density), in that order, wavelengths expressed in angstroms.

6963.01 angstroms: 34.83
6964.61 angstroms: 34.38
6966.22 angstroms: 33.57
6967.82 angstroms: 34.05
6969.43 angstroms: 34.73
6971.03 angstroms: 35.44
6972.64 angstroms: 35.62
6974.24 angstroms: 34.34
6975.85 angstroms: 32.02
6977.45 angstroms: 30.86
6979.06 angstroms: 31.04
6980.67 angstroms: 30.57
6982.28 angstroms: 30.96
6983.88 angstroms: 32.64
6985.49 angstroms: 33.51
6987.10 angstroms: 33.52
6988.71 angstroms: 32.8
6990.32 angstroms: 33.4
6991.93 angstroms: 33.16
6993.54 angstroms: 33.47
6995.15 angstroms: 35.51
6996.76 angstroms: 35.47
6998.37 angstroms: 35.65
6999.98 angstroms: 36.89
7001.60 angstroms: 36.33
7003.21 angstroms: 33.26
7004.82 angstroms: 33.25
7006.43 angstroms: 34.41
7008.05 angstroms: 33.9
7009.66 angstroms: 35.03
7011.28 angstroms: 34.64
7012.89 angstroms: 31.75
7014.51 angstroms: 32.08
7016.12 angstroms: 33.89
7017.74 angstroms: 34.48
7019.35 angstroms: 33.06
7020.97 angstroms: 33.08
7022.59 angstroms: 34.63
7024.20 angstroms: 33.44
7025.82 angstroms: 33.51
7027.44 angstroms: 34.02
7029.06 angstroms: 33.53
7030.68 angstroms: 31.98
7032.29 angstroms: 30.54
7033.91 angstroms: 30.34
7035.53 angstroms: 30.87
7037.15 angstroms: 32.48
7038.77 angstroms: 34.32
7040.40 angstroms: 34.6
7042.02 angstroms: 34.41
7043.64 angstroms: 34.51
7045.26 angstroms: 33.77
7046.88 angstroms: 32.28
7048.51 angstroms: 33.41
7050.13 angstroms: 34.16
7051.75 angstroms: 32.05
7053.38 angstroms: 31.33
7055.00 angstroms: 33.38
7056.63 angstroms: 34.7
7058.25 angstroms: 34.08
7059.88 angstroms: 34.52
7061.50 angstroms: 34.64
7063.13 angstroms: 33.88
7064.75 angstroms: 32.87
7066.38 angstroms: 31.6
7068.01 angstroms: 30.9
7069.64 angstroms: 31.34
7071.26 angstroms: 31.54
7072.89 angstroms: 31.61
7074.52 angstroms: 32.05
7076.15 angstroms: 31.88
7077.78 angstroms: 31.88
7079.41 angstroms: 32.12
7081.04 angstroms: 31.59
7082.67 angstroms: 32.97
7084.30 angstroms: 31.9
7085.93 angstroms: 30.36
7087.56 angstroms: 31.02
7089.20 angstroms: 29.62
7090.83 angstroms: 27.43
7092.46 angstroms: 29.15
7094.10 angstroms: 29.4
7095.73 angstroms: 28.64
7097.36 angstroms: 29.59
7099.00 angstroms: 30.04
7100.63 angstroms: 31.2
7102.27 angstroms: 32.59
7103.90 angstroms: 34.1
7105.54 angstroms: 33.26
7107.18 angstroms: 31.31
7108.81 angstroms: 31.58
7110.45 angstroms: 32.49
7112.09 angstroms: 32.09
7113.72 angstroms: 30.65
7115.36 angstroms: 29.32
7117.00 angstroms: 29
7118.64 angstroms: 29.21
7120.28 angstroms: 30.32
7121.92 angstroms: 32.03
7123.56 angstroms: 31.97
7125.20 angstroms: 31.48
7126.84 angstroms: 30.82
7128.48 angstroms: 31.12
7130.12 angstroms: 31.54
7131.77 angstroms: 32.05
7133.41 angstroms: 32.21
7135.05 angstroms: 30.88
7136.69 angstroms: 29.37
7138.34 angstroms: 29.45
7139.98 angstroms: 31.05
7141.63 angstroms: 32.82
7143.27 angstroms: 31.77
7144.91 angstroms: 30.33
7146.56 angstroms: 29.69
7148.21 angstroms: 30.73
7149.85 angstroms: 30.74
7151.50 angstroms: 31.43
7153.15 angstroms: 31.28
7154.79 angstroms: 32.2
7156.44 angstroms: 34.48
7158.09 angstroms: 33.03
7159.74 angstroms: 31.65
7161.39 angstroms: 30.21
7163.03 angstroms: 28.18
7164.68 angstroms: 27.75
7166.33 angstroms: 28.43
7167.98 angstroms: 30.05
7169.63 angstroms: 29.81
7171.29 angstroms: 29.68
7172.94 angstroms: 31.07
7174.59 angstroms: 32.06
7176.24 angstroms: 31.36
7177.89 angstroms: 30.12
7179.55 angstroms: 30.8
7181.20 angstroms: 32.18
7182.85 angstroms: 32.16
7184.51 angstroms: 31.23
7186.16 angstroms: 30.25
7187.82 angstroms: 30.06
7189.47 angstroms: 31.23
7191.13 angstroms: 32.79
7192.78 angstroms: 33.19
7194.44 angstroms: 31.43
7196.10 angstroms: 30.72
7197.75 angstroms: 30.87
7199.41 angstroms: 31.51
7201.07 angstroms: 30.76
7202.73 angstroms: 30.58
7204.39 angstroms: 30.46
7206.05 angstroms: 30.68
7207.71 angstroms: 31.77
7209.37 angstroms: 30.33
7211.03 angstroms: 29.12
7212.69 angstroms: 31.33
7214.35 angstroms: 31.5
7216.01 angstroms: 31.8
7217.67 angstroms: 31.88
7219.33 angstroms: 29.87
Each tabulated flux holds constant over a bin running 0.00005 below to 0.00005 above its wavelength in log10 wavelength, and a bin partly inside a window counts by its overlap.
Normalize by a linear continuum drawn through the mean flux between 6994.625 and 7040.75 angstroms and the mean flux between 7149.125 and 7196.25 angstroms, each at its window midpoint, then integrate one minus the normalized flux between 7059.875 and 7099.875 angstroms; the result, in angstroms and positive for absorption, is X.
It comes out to 1.7 angstroms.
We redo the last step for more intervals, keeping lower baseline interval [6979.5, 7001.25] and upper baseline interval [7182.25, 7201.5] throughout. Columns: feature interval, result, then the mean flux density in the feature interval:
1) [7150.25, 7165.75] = 0.3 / 31.1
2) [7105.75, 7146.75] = 1.4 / 31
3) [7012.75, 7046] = 0.1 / 33.1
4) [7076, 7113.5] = 1.6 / 31.1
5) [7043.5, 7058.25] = -0.1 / 33.3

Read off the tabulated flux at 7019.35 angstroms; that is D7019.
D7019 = 33.06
